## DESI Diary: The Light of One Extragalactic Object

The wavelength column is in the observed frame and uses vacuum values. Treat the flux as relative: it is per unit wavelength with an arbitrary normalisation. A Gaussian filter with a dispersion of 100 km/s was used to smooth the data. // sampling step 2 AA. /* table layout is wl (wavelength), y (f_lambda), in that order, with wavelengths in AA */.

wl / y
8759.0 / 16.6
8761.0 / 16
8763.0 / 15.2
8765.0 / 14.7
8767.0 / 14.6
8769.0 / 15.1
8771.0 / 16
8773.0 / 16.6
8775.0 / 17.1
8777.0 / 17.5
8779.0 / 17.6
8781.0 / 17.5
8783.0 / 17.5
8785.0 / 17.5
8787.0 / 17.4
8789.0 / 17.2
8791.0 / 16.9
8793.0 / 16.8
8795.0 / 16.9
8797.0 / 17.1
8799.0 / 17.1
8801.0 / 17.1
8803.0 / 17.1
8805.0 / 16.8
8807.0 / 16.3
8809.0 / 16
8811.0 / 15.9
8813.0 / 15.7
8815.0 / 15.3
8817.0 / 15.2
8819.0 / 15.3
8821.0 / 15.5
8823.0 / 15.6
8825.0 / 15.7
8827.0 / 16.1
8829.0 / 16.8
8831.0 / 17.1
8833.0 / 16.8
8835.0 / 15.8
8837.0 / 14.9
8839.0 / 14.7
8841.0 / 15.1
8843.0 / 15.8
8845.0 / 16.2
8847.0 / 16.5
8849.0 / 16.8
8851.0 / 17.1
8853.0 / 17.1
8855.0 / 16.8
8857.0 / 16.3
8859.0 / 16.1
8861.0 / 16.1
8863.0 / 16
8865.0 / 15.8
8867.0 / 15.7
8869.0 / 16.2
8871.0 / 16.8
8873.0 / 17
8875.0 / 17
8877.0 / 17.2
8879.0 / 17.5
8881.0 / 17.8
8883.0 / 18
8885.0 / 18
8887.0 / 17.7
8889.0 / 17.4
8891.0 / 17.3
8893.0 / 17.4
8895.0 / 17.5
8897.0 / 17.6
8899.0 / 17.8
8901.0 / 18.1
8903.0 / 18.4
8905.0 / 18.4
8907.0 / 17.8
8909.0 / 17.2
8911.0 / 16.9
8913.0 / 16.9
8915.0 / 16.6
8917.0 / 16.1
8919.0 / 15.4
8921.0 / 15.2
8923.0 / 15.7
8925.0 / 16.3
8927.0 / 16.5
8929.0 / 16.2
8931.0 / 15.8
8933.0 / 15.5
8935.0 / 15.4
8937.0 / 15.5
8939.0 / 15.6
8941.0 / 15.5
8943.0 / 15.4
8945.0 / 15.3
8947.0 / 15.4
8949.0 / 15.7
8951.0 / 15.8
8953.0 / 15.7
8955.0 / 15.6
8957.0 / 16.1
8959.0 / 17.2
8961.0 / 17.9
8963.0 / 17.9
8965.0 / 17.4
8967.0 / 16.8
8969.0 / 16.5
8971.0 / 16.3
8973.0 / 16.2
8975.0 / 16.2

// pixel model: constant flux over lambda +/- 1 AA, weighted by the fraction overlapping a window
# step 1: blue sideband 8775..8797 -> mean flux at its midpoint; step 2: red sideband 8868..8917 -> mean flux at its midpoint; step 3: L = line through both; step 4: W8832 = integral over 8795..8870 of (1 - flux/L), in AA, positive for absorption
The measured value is 5.1 AA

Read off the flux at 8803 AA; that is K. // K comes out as 17.1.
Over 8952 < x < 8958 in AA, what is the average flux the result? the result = 15.8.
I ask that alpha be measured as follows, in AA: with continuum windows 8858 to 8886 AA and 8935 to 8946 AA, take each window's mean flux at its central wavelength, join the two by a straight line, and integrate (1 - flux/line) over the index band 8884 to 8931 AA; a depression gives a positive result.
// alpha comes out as -2.7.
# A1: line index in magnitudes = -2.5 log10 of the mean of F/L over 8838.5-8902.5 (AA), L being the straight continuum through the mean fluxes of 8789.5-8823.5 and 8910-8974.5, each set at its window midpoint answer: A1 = -0.04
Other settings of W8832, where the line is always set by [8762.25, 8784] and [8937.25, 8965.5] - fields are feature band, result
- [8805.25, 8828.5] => 0.8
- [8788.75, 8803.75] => -0.7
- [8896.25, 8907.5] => -1.3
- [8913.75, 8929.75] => 0.2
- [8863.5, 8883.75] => -0.8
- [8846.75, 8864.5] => -0.3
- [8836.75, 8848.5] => 0.5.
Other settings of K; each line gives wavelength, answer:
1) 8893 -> 17.4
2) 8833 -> 16.8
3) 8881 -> 17.8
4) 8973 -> 16.2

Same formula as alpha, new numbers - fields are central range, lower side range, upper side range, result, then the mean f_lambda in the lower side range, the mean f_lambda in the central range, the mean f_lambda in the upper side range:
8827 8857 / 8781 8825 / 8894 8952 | 0.39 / 16.5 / 16.2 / 16.4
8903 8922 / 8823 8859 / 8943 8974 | -0.61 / 16.2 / 16.8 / 16.4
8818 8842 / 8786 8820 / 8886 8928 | 1.22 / 16.5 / 15.8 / 17.1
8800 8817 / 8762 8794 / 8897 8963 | 0.33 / 16.6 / 16.2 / 16.4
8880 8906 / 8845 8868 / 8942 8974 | -2.29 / 16.4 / 17.8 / 16.3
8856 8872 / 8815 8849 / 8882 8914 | 0.56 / 15.8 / 16.1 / 17.6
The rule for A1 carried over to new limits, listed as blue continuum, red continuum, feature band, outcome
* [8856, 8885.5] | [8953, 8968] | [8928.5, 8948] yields 0.09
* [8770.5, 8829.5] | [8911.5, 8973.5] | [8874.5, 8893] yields -0.08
